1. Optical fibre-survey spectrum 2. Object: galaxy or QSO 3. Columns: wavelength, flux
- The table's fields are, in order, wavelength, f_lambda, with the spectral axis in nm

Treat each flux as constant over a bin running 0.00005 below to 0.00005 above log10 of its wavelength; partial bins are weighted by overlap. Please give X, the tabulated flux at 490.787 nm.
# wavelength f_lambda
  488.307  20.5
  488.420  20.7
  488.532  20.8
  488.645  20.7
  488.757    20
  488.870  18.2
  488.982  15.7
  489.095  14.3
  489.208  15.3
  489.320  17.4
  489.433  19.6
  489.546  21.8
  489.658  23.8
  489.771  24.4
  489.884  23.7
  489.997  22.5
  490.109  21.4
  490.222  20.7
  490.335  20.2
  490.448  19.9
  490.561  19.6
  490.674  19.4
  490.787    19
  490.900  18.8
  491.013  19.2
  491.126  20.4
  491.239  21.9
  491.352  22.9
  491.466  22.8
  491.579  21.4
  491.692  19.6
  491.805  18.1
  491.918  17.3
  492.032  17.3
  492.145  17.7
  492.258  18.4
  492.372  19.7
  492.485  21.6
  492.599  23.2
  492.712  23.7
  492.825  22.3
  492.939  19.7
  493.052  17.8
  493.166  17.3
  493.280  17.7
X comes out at 19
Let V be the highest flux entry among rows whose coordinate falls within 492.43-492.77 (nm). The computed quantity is 23.7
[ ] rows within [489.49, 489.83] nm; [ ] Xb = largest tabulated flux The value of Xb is 24.4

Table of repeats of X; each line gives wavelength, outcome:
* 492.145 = 17.7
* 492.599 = 23.2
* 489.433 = 19.6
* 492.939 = 19.7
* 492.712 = 23.7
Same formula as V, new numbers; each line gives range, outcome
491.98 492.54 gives 21.6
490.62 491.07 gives 19.4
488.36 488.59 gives 20.8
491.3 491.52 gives 22.9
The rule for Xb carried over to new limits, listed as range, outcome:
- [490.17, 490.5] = 20.7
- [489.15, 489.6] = 21.8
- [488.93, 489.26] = 15.7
